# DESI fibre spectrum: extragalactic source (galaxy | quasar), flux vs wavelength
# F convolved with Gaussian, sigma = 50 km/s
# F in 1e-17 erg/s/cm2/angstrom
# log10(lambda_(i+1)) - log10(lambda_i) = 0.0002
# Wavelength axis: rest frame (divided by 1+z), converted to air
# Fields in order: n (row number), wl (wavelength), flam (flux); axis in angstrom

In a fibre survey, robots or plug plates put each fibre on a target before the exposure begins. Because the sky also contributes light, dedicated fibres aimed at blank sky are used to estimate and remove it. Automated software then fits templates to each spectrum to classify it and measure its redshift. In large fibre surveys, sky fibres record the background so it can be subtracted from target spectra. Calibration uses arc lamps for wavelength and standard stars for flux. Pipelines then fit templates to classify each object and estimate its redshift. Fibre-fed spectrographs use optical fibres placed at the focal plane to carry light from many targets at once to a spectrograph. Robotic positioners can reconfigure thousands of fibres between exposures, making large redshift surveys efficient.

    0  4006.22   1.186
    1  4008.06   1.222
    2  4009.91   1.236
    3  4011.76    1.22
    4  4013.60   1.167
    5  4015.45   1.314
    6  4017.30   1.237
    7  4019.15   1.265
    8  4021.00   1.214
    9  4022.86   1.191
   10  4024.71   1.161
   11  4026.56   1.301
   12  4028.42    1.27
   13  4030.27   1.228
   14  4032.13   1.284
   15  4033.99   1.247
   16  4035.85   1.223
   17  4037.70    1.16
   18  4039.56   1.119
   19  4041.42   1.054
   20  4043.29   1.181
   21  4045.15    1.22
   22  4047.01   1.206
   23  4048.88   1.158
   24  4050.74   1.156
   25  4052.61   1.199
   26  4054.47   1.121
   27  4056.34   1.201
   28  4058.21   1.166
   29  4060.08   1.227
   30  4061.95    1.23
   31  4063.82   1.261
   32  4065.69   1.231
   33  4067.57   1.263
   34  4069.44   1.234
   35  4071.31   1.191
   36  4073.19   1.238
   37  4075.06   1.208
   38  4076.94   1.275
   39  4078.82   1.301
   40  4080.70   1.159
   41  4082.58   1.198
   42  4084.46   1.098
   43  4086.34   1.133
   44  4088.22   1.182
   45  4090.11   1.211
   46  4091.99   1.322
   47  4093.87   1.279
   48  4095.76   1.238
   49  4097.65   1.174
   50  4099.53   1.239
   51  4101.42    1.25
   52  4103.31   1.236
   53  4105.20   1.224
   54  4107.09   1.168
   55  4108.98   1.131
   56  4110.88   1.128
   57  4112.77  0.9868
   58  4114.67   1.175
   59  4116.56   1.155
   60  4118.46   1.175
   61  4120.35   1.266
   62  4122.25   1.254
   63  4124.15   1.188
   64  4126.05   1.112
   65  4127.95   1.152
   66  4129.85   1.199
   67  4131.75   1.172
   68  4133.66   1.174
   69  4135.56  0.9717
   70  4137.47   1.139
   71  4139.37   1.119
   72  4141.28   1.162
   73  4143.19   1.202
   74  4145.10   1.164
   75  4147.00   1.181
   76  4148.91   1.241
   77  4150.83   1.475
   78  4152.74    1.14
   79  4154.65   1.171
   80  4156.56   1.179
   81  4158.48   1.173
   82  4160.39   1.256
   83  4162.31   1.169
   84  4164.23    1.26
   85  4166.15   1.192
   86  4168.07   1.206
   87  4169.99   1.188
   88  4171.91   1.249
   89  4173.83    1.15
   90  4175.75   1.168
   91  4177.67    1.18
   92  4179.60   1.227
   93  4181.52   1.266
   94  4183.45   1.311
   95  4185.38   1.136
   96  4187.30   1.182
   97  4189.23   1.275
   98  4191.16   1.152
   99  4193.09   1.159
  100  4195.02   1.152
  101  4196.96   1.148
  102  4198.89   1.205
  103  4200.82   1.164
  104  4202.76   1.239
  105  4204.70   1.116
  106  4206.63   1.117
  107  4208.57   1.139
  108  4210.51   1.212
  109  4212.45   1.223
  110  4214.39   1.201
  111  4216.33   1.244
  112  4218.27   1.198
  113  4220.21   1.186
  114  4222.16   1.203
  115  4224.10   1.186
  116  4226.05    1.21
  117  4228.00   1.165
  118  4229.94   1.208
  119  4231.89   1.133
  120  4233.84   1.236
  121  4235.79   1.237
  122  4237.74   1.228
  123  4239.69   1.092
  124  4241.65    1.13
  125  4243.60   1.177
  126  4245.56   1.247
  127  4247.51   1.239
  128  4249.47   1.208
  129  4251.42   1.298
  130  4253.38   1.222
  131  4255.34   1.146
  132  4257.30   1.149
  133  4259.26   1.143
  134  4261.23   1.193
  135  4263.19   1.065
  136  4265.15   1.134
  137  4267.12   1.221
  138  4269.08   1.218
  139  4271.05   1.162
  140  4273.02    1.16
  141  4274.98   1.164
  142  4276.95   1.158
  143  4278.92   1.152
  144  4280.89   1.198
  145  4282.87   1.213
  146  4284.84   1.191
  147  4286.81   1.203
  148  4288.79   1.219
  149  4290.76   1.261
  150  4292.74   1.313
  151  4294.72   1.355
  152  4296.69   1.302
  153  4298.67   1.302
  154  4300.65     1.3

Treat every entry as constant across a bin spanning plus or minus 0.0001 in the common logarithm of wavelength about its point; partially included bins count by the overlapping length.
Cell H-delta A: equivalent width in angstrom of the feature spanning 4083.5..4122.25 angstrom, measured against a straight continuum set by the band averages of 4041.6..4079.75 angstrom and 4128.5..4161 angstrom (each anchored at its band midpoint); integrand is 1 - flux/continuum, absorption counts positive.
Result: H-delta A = 0.20 angstrom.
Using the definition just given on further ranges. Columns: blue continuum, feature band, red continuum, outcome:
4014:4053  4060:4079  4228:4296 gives -0.53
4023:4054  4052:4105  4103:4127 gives -1.59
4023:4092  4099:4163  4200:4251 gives 0.99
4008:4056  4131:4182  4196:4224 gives 0.02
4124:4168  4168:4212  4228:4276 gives -0.22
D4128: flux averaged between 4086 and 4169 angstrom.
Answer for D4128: 1.19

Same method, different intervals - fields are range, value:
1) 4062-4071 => 1.24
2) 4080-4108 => 1.21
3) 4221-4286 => 1.18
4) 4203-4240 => 1.19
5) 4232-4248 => 1.19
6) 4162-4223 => 1.19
